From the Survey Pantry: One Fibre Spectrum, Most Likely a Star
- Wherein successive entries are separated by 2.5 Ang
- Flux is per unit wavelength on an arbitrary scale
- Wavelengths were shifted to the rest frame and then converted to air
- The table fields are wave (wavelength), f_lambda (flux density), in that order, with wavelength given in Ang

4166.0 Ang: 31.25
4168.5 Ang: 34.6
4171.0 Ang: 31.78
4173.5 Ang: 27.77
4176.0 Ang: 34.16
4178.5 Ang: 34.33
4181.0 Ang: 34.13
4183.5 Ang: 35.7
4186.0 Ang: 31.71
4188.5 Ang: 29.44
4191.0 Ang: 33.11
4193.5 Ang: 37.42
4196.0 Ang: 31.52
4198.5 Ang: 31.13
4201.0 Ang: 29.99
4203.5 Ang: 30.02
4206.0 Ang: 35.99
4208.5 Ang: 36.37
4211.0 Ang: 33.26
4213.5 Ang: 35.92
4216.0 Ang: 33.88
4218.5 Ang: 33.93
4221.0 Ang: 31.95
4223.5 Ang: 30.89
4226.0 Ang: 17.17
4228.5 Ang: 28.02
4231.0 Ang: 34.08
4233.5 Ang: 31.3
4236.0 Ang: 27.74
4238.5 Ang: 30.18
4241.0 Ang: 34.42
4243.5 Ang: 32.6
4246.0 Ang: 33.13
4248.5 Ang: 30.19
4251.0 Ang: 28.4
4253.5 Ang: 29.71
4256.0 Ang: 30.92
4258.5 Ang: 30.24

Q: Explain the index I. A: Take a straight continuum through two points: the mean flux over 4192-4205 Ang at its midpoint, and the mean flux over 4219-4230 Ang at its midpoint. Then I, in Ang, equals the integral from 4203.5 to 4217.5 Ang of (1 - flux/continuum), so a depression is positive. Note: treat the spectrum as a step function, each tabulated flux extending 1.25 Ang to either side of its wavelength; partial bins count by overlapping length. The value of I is -2.13 Ang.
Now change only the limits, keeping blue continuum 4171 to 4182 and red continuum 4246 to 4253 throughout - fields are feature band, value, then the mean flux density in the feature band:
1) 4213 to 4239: 0.4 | 30.3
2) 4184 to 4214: -1.2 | 33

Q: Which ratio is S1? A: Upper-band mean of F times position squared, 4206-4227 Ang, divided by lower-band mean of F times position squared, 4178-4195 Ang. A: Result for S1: 0.97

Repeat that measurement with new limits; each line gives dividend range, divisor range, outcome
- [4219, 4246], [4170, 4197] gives 0.94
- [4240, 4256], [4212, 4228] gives 1.04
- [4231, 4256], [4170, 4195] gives 0.97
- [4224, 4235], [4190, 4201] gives 0.86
